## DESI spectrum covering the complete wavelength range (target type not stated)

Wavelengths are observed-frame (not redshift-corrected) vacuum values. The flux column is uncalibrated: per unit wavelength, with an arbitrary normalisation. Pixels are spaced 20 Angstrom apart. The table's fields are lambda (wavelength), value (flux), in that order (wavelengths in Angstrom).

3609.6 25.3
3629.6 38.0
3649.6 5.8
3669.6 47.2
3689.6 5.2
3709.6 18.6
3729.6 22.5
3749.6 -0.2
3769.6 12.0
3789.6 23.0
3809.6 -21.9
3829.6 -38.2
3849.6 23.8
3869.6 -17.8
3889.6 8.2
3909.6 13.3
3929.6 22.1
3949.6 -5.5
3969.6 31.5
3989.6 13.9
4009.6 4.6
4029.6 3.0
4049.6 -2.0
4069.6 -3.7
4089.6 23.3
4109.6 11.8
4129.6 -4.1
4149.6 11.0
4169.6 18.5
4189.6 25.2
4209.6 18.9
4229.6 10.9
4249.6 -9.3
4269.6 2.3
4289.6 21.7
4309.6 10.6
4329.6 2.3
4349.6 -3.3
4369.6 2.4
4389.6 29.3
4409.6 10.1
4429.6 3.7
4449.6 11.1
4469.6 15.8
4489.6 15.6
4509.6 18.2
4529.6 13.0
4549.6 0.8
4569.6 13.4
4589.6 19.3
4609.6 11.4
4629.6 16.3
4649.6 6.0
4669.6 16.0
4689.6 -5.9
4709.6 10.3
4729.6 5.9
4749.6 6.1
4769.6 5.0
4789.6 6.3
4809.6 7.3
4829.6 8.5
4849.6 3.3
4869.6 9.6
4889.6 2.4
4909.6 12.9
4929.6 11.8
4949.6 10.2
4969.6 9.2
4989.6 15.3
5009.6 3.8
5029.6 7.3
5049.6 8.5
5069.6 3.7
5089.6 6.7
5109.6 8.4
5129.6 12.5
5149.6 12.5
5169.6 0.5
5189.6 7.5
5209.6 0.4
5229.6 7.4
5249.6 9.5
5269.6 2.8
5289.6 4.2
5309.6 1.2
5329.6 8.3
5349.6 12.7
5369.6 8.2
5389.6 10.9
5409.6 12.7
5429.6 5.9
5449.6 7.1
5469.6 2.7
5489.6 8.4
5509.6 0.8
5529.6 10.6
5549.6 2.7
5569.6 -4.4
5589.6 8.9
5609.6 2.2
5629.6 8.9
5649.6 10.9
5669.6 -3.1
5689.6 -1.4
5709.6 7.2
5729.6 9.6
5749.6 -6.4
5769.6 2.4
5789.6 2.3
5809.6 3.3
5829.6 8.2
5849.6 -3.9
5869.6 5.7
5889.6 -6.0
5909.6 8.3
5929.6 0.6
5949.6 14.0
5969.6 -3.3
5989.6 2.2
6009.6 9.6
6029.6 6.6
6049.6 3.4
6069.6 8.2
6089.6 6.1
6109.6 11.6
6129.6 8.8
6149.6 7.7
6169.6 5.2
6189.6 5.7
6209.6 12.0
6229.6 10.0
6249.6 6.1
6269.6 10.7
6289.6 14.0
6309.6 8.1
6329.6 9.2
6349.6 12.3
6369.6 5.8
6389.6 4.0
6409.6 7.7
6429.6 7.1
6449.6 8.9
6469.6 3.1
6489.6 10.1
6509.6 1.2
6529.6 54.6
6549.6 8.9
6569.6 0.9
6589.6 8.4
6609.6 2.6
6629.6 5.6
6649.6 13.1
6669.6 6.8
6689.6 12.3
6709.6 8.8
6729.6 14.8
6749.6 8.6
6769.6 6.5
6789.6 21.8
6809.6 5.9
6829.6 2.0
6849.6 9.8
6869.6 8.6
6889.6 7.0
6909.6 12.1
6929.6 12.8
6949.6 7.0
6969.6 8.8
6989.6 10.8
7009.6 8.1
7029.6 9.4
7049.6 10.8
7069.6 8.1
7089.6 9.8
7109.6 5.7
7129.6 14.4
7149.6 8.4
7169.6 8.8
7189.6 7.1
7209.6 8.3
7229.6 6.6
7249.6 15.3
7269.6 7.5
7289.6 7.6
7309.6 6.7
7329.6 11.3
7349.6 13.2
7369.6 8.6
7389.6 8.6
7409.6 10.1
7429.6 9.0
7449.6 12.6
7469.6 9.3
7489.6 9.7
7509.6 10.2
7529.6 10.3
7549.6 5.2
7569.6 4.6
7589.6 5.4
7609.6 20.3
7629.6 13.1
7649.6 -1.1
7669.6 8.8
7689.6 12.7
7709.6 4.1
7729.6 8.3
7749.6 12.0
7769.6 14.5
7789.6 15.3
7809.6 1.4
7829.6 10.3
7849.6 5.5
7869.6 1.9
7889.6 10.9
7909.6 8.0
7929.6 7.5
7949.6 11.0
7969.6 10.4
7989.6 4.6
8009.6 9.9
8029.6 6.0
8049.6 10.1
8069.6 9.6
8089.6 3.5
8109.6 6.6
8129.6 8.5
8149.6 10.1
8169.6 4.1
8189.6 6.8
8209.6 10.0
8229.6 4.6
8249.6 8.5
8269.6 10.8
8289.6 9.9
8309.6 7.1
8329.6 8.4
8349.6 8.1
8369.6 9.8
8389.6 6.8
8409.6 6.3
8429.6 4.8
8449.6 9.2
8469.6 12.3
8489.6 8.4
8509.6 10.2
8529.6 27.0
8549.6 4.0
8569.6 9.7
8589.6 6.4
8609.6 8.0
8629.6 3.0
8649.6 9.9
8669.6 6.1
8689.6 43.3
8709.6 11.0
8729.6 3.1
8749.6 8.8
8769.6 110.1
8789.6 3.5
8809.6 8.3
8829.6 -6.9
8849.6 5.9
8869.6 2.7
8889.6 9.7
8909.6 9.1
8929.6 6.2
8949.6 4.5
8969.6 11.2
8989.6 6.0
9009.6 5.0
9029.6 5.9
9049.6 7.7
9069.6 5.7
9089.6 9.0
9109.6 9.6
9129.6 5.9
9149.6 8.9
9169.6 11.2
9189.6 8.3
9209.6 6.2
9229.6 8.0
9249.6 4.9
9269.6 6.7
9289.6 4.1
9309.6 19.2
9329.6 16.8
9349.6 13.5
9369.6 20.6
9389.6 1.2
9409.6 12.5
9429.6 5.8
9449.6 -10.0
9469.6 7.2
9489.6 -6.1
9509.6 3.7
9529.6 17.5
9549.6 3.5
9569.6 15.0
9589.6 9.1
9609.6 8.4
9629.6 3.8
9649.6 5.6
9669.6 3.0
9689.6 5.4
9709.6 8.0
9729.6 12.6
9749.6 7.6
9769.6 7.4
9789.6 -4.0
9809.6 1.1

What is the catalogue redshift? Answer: 0.752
